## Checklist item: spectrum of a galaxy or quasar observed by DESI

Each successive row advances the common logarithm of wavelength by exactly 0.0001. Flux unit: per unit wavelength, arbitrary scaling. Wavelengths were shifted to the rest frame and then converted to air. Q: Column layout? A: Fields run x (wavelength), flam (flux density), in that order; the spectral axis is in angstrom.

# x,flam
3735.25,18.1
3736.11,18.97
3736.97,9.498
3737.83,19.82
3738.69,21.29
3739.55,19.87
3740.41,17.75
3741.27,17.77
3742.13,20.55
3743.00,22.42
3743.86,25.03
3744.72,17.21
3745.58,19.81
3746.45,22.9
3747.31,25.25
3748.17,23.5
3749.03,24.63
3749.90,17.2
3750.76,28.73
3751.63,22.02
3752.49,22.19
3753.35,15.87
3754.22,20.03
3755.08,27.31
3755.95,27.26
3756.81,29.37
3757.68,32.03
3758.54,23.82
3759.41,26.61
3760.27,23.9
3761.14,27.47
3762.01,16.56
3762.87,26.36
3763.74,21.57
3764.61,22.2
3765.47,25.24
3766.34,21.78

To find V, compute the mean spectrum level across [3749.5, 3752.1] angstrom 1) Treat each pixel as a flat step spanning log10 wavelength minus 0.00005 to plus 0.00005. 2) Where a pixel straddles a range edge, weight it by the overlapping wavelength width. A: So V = 22.7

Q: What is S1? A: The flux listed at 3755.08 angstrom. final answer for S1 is 27.31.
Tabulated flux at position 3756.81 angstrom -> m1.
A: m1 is 29.37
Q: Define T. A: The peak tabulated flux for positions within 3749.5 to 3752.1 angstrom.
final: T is 28.73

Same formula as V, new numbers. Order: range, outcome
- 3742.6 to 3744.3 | 23.8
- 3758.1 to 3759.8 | 25.2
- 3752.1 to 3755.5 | 21.3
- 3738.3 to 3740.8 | 19.7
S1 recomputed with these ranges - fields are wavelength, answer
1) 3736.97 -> 9.498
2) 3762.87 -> 26.36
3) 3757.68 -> 32.03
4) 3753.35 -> 15.87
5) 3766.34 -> 21.78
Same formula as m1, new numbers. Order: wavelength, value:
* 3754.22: 20.03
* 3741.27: 17.77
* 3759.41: 26.61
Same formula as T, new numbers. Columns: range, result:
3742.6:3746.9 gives 25.03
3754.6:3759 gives 32.03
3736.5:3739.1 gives 21.29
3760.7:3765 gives 27.47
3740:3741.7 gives 17.77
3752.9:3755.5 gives 27.31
